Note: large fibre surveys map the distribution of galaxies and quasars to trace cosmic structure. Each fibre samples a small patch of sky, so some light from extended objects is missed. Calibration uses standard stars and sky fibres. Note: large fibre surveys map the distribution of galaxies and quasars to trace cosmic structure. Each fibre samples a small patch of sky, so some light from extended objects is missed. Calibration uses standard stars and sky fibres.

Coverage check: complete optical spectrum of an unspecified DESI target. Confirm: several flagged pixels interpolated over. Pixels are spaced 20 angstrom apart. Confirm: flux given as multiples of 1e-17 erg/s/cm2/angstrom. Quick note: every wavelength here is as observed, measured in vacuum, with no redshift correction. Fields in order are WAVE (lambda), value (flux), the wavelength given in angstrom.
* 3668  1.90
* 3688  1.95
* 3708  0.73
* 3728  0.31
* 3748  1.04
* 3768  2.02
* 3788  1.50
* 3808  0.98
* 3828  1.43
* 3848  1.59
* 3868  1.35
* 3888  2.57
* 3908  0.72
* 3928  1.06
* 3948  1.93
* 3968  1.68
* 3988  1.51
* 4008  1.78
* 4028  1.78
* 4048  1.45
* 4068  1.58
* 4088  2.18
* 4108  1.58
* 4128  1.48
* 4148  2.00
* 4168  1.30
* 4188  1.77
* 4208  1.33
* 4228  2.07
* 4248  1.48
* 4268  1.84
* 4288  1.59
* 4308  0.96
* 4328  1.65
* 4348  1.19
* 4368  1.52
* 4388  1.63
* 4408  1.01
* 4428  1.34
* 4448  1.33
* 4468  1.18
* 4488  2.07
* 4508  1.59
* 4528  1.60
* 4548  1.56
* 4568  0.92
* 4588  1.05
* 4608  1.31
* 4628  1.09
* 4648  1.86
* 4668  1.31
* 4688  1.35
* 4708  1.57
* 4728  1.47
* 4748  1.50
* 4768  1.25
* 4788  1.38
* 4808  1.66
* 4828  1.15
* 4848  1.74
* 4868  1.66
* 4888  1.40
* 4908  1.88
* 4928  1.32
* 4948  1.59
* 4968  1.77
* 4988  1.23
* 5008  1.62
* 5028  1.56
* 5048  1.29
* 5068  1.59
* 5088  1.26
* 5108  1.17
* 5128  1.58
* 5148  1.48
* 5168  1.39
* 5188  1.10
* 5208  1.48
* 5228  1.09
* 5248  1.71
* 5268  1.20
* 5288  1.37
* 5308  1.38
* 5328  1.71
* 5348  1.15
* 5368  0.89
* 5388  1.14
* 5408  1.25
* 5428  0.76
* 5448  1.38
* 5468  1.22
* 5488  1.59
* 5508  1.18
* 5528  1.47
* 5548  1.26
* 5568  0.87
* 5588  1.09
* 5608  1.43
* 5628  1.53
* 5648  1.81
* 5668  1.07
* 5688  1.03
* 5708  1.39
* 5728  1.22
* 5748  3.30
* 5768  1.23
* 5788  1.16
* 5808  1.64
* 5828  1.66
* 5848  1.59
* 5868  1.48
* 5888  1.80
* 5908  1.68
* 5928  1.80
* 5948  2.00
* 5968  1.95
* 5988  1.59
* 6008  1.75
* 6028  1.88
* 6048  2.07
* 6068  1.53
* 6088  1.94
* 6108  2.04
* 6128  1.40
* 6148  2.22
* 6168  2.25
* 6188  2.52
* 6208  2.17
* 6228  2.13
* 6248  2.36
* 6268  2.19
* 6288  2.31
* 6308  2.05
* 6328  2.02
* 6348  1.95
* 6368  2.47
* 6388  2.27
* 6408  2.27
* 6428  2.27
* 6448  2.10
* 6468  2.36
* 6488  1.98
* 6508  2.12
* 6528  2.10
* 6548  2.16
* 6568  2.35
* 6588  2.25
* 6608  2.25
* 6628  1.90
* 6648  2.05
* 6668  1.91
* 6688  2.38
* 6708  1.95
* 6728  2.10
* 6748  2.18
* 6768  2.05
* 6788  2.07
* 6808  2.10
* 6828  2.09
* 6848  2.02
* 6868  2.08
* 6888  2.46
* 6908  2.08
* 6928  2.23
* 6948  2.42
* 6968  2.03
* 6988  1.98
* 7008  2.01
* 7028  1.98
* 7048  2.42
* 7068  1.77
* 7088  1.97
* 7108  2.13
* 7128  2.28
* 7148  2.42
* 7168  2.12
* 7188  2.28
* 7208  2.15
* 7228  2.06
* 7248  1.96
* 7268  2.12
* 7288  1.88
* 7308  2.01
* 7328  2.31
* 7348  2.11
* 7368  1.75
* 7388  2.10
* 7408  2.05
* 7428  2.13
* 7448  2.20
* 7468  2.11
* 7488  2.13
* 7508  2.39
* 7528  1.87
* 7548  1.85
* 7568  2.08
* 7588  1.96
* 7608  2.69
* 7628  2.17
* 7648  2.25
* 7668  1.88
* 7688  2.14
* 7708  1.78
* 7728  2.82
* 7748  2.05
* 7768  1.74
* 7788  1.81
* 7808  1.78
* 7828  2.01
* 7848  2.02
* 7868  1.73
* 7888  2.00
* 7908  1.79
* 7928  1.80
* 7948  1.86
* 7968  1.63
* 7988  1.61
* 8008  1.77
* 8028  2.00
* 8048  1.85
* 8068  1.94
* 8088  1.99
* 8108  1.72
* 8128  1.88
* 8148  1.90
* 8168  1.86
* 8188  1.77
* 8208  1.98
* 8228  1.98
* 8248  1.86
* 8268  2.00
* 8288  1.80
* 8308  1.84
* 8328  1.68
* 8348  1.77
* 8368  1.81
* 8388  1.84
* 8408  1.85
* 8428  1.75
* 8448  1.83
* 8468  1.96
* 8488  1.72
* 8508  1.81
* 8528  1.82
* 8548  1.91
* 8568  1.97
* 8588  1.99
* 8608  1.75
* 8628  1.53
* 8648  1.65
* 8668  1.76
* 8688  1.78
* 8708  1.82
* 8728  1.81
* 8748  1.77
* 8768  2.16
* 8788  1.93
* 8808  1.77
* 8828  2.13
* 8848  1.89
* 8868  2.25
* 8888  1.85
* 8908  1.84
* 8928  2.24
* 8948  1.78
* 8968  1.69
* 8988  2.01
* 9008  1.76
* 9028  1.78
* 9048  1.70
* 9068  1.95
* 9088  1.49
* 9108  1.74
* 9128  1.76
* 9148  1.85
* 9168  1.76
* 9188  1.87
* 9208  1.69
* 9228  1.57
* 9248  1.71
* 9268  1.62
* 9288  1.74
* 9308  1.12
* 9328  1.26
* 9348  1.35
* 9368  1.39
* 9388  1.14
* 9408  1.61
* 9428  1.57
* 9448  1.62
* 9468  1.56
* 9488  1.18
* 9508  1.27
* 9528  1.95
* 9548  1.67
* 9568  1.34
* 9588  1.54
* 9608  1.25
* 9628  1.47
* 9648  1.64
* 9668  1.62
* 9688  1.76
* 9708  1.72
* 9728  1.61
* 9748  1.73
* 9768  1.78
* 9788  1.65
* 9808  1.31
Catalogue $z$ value 0.542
